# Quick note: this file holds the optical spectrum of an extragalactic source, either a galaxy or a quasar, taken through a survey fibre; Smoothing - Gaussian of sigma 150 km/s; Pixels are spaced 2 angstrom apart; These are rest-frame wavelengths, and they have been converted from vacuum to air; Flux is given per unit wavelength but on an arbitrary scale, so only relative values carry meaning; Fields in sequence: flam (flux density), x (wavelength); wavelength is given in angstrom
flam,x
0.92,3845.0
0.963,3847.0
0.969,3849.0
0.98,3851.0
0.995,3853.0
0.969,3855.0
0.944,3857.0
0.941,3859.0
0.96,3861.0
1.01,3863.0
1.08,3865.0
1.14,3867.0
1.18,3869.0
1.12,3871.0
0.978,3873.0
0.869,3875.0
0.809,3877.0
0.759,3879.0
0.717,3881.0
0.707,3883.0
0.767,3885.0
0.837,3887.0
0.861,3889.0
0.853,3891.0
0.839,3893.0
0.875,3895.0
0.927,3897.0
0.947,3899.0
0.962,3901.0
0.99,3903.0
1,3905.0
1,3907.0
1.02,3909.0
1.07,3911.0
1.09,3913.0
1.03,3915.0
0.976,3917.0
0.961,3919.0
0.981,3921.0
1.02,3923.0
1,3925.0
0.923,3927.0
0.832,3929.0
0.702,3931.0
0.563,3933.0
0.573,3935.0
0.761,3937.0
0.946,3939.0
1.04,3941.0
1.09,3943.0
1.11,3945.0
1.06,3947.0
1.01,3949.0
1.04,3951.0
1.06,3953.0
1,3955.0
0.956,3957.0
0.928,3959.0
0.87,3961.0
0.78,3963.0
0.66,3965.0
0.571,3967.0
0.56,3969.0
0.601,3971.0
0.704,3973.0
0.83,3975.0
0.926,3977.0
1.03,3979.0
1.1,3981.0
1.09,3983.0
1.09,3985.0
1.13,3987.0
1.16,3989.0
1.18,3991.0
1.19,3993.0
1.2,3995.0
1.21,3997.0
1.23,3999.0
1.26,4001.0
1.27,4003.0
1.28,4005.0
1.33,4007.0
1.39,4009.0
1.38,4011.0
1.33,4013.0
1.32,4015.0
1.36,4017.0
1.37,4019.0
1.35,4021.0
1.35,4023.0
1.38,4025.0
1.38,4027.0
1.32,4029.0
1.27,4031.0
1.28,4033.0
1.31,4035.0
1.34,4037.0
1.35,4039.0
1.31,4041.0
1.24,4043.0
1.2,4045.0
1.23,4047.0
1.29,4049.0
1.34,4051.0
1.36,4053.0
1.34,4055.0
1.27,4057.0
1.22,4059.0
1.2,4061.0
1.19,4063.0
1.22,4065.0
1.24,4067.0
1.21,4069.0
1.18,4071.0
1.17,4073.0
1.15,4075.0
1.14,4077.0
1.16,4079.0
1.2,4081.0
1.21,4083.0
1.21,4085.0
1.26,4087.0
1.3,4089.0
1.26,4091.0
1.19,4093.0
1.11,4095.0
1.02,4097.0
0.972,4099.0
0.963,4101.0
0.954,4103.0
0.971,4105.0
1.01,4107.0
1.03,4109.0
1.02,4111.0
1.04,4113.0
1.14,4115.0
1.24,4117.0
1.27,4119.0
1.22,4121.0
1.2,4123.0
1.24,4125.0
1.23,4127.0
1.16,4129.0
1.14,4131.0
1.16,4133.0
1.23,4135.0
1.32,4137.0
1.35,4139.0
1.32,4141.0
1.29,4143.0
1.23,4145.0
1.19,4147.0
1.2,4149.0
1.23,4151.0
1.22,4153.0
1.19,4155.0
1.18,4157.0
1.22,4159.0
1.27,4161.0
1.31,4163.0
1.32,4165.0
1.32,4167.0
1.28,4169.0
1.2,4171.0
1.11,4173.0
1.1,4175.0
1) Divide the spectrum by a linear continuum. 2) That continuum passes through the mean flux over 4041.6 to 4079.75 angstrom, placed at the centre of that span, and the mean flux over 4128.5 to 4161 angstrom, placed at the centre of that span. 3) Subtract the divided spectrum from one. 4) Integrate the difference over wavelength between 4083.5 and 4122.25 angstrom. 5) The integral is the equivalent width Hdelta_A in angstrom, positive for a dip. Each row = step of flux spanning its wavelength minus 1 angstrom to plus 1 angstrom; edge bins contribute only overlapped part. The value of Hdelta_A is 3.57 angstrom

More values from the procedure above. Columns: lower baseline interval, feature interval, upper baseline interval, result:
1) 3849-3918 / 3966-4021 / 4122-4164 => -2.4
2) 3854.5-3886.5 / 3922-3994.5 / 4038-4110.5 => 8.4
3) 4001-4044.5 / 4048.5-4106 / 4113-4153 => 4.3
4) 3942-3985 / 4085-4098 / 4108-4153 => -0.7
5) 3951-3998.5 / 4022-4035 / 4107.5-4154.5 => -3.6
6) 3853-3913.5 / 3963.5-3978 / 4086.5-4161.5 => 4.6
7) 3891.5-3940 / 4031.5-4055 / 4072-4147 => -4.7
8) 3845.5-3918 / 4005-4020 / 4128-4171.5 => -3.5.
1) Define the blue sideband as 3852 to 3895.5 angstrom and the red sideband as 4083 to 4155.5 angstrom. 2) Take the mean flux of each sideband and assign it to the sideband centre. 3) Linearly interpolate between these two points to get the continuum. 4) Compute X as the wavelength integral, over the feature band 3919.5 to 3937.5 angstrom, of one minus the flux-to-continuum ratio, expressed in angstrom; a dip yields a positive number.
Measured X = 2.8 angstrom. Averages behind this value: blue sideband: 0.919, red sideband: 1.17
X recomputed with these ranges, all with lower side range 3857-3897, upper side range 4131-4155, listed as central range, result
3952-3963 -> 0.7 angstrom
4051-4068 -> -1.8 angstrom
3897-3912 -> -0.8 angstrom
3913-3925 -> -0.5 angstrom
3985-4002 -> -2.1 angstrom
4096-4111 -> 2.5 angstrom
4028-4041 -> -2.4 angstrom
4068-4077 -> -0.1 angstrom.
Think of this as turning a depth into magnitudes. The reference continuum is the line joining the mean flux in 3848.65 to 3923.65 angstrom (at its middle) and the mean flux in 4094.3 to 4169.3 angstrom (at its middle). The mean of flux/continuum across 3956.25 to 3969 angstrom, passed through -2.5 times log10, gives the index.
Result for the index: 0.30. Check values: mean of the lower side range 0.95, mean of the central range 0.773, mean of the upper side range 1.18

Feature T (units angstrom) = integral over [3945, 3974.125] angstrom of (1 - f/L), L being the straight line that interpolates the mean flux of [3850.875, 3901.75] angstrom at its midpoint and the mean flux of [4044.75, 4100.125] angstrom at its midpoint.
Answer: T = 5.3 angstrom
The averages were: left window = 0.923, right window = 1.21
